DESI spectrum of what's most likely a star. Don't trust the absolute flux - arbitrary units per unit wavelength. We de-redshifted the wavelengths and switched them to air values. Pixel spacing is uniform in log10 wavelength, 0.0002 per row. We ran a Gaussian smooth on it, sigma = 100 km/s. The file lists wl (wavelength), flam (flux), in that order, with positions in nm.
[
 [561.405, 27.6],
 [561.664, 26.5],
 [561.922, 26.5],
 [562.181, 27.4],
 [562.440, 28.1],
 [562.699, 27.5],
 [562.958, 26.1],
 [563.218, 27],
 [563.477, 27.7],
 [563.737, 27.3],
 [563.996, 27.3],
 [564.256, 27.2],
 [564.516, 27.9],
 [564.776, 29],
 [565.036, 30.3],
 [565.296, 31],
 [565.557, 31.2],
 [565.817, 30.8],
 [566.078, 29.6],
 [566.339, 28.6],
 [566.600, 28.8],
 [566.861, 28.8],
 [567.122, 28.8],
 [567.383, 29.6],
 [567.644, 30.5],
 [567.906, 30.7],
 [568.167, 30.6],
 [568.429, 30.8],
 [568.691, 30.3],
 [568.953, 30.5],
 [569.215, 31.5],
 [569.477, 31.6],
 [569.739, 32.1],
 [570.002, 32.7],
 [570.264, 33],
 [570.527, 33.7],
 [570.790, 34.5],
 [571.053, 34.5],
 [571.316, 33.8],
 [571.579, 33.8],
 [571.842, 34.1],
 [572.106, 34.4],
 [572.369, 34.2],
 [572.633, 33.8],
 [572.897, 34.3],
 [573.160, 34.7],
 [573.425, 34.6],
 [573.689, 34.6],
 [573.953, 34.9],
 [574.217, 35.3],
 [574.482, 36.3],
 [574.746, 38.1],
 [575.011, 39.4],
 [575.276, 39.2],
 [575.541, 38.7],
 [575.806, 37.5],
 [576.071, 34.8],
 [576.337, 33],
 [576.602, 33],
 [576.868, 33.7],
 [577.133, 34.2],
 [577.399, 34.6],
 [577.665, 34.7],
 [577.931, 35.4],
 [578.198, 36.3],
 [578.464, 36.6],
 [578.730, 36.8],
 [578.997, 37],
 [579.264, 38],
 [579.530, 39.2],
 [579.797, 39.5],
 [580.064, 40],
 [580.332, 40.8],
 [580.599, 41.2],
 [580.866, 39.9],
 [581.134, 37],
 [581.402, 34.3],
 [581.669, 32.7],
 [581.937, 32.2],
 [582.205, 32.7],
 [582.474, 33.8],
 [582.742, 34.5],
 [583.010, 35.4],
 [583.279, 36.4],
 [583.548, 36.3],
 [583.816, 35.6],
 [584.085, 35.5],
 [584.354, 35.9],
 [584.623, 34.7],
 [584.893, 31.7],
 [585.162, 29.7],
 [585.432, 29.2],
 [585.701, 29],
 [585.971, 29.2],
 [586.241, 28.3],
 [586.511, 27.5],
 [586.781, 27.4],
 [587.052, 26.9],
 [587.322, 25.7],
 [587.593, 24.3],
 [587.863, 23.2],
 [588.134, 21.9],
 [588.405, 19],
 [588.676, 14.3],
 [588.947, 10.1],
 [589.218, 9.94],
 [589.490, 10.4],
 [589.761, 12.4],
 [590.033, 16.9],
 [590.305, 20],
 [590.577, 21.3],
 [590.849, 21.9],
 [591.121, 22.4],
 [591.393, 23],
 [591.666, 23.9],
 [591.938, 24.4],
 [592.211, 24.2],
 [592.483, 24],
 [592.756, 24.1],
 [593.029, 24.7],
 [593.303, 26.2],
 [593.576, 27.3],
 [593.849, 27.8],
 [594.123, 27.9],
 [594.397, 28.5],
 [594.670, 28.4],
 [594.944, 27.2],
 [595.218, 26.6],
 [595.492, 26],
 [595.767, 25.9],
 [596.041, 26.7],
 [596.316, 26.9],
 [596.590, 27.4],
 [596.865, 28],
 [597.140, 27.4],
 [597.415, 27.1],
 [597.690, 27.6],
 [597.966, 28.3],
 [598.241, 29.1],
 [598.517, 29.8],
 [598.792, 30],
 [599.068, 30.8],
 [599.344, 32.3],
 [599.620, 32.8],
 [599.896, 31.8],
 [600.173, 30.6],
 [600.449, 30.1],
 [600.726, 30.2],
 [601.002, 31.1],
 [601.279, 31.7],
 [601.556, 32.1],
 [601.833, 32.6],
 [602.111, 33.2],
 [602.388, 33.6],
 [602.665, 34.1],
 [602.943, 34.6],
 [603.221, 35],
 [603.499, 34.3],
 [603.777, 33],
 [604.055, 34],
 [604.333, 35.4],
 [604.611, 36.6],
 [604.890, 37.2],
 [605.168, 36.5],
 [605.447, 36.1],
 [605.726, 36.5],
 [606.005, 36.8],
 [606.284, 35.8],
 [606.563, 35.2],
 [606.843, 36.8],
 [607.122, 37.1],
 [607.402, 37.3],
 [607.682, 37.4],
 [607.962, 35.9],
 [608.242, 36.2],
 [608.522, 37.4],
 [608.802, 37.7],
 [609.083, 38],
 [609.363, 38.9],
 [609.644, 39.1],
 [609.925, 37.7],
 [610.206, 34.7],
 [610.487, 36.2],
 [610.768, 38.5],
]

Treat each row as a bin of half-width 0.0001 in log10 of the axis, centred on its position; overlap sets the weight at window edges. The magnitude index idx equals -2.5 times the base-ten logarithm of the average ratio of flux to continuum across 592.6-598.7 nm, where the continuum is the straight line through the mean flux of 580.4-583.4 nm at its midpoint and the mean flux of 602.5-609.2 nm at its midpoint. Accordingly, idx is 0.30 mag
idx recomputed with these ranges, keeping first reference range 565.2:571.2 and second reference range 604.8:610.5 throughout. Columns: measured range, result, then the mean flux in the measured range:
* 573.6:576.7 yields -0.134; 36.3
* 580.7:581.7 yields -0.110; 36.5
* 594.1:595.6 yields 0.264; 27.4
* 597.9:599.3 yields 0.190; 29.9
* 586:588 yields 0.272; 26.3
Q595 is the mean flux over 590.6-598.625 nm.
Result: 26.2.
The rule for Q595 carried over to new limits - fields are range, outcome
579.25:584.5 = 36.5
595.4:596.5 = 26.4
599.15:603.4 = 32.4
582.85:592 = 25.1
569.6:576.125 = 35.1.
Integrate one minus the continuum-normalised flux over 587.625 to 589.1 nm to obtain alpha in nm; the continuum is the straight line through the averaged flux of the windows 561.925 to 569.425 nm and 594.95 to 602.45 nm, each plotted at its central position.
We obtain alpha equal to 0.569 nm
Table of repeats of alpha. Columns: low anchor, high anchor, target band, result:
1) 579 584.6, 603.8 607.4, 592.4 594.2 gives 0.51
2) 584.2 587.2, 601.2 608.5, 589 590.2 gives 0.72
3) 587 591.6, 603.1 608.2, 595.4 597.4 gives -0.04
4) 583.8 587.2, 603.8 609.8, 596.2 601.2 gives 0.70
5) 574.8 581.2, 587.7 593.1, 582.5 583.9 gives -0.27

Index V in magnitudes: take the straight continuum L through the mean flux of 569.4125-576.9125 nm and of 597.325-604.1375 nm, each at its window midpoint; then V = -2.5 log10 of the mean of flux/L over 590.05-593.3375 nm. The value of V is 0.38 mag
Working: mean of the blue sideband 34.8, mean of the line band 23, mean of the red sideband 31.6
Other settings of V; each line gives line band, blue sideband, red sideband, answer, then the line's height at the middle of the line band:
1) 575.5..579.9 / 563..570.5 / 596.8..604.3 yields -0.18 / 30.3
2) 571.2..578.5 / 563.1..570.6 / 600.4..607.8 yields -0.14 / 31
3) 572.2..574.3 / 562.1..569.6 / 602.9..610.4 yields -0.13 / 30.5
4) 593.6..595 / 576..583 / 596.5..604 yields 0.16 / 32.5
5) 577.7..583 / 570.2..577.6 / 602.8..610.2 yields -0.04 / 35.3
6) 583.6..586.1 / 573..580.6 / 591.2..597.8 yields -0.02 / 31.9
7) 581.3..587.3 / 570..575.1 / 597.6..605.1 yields 0.06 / 33.8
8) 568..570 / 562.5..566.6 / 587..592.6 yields -0.15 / 27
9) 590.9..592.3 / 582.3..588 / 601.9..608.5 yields 0.35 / 32.4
